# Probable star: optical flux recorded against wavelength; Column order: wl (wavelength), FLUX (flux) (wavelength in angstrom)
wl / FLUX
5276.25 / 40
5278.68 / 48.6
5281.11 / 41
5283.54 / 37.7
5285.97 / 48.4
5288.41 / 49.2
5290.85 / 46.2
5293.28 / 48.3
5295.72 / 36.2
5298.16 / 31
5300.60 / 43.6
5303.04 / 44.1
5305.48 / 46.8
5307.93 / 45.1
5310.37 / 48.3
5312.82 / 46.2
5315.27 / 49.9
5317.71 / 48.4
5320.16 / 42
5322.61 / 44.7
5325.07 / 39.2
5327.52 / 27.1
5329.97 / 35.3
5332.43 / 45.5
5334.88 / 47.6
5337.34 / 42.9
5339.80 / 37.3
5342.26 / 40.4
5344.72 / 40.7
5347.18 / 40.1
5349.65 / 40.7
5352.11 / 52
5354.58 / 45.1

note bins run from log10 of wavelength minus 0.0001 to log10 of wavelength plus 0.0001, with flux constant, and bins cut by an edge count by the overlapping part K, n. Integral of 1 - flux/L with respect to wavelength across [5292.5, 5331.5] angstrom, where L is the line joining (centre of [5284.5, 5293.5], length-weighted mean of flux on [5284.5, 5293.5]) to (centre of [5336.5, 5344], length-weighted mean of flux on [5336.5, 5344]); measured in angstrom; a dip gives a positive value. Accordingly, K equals 1.8 angstrom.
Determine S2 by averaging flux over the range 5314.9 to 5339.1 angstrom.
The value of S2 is 41.9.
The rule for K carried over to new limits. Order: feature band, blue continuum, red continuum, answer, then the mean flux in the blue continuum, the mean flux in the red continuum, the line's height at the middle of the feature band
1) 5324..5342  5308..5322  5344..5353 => 2.2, 46.7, 43.2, 44.8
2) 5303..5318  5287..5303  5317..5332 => -2.3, 42.6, 39.4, 40.9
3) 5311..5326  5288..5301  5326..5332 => -3.8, 41.9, 33.5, 36.1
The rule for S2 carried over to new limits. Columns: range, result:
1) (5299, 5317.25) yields 46.1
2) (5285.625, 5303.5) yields 43.1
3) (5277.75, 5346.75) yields 42.9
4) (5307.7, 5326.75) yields 45.1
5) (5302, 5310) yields 45.7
